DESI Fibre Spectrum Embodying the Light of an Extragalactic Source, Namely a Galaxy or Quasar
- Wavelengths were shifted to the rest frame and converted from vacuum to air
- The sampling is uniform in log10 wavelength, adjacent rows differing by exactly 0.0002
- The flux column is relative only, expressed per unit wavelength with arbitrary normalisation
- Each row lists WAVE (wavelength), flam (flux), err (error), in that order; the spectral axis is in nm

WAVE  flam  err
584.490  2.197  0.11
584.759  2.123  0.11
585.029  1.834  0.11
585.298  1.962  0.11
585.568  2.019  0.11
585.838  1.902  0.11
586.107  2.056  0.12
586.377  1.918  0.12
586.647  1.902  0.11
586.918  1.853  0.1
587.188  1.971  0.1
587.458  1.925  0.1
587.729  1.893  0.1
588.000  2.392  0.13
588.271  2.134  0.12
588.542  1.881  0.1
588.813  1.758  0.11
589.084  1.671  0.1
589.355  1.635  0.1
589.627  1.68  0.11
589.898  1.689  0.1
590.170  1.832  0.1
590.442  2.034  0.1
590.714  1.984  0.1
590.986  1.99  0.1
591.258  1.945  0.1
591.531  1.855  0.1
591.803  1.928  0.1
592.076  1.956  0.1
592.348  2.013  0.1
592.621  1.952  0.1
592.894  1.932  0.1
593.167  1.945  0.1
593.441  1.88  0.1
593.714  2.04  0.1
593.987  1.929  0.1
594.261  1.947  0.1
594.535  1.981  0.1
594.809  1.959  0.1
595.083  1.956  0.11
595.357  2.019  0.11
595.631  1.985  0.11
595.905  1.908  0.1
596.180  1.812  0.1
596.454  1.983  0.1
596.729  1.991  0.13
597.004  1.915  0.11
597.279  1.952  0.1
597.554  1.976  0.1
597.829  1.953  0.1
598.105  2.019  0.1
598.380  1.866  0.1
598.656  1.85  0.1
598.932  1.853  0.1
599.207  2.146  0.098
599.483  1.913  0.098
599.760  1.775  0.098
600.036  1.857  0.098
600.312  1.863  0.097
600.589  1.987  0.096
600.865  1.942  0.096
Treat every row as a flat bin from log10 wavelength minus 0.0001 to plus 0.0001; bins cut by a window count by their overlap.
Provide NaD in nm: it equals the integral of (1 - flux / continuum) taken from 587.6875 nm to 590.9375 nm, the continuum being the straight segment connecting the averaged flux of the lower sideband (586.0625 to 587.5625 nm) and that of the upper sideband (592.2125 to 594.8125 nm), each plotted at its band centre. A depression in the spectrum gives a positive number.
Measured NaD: 0.09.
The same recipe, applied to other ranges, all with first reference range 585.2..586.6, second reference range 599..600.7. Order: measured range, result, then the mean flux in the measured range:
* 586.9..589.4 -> 0.05 nm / 1.92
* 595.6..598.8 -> -0.01 nm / 1.93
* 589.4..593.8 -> 0.09 nm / 1.91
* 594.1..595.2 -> -0.01 nm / 1.96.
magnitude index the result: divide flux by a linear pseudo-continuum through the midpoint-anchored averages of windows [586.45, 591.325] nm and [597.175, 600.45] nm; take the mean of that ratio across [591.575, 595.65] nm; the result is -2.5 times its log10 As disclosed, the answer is -0.03 mag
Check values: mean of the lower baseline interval 1.9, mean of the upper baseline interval 1.92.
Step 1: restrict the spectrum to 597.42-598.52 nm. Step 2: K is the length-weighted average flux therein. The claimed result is 1.95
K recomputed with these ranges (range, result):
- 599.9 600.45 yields 1.86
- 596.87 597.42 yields 1.93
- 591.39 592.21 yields 1.91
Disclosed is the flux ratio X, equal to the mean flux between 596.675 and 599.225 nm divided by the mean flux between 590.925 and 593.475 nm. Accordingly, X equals 1.0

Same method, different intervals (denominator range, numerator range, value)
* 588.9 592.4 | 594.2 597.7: 1.05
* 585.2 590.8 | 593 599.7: 1.02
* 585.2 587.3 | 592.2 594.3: 1.00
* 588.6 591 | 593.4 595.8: 1.09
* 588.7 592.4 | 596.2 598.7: 1.05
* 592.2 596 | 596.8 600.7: 0.98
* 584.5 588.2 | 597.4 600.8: 0.97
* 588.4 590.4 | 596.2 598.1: 1.12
